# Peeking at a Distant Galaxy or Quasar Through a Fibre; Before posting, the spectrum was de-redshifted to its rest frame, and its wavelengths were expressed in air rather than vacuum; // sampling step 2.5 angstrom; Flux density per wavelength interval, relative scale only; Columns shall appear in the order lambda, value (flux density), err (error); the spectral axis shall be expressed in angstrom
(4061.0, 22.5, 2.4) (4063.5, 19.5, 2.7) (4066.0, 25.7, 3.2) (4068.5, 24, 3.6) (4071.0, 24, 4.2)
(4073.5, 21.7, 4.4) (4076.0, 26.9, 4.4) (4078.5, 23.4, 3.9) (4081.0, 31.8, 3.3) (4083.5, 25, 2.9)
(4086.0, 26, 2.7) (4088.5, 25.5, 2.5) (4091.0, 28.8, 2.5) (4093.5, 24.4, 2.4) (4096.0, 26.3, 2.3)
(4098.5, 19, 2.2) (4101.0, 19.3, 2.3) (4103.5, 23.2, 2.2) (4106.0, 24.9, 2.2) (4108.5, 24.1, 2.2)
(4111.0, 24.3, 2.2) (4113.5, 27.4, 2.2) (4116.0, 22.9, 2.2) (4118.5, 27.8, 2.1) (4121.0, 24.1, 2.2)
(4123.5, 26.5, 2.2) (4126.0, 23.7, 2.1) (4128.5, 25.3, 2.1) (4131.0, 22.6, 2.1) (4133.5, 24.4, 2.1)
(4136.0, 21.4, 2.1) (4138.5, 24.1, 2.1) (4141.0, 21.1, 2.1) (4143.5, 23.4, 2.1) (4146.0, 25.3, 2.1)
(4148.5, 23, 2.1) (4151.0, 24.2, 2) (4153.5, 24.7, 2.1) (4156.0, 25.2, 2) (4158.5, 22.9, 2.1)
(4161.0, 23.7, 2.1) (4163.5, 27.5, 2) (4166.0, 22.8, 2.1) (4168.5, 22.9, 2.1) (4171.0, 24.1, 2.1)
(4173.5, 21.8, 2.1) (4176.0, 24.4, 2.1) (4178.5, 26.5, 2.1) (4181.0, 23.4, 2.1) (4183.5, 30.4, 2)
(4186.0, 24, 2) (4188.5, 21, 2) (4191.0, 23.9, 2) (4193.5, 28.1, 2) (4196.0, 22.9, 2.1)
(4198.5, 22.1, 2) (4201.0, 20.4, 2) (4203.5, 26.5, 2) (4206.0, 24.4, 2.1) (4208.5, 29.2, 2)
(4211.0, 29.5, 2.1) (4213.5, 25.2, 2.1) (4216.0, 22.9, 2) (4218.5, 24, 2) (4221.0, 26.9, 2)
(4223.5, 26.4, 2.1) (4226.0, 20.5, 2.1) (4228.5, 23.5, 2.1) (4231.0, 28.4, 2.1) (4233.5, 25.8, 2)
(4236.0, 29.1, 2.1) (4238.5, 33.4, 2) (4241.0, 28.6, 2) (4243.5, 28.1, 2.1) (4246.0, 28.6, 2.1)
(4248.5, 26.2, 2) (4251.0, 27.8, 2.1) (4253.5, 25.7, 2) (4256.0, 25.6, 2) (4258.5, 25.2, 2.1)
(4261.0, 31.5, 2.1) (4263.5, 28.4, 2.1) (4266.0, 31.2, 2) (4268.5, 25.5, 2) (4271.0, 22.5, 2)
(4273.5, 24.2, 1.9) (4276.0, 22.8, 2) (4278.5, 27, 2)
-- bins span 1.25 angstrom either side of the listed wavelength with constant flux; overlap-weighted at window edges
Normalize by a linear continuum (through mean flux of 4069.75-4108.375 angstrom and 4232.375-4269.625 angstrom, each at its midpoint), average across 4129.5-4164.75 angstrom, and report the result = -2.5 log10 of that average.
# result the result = 0.09 mag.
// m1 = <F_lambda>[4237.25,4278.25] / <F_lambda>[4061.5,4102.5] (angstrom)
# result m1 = 1.1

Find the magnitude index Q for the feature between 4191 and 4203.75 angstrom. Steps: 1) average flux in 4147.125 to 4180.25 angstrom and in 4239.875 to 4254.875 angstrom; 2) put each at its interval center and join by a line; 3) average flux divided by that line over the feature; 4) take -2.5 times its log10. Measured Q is 0.07 mag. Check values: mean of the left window 24.1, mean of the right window 27.5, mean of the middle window 23.8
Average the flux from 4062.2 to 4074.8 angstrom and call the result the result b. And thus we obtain 23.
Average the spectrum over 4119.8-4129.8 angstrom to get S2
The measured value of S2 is 24.9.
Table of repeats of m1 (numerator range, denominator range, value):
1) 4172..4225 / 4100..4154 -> 1.04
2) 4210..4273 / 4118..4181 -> 1.11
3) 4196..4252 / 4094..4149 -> 1.10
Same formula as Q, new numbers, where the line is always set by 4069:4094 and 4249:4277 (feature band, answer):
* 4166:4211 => 0.07 mag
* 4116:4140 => 0.07 mag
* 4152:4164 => 0.06 mag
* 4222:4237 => 0.03 mag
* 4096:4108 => 0.16 mag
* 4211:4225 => 0.04 mag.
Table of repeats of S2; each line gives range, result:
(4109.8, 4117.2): 24.9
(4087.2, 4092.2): 27.1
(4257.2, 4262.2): 28.3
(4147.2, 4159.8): 24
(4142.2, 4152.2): 24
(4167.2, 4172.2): 23.5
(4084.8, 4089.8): 25.8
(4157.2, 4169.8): 24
